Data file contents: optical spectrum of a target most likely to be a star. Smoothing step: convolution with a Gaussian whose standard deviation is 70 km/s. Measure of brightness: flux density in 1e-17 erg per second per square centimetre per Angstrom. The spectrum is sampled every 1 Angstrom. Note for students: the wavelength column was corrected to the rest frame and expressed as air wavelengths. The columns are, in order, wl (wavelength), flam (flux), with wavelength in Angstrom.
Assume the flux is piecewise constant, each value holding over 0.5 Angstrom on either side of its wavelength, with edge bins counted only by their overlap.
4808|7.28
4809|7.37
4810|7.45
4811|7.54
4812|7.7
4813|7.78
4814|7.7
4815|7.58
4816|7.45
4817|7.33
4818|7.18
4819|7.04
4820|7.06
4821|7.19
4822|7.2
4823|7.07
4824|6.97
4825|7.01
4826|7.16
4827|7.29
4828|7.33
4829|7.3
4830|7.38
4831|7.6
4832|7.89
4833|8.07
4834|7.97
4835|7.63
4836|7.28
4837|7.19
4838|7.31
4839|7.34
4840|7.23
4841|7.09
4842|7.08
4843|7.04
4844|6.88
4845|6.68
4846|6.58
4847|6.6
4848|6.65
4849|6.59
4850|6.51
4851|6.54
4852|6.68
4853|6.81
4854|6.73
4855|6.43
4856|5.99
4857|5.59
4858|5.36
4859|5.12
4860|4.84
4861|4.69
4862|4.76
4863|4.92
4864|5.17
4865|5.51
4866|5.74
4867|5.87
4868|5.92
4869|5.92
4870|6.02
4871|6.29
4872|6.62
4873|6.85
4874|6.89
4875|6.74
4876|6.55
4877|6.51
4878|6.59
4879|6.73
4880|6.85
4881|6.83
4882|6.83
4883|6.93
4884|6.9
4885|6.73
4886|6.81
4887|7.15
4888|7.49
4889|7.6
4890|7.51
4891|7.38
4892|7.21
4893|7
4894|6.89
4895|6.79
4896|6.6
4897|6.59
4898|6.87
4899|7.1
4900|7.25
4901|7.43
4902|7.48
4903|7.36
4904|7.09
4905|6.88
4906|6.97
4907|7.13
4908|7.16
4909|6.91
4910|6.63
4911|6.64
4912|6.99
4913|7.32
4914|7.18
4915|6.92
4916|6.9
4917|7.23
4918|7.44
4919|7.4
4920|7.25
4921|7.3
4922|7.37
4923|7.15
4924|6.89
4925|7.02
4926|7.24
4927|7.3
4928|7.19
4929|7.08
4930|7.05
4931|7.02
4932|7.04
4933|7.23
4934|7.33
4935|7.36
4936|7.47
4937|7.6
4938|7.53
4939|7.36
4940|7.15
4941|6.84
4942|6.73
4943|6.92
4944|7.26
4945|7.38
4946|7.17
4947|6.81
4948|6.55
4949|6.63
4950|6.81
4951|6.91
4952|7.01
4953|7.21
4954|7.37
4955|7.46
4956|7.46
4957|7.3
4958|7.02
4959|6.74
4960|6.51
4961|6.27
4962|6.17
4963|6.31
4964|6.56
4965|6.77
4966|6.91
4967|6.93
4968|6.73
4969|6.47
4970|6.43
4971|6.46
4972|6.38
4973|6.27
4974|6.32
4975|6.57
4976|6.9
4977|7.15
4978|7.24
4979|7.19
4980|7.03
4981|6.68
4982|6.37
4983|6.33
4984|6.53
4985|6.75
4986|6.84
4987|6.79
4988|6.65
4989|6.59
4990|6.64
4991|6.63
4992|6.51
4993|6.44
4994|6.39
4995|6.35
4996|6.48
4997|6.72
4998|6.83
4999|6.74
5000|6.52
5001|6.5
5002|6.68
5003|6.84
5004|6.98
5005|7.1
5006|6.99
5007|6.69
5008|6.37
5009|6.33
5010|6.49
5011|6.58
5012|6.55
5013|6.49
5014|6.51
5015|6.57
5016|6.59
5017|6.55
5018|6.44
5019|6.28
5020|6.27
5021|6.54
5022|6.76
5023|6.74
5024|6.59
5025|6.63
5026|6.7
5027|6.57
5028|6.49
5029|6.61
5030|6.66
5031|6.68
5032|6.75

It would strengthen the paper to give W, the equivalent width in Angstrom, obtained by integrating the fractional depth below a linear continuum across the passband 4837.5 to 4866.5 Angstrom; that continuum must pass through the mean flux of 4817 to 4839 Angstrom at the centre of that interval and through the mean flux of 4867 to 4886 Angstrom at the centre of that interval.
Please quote 3.1 Angstrom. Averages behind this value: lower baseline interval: 7.34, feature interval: 6.22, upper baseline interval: 6.58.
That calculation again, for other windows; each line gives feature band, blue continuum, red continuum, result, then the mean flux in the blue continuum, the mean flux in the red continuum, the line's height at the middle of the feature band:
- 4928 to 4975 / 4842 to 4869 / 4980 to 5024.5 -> -3.8 Angstrom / 6.03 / 6.6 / 6.4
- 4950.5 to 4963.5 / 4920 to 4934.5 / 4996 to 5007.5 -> 0.2 Angstrom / 7.16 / 6.77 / 7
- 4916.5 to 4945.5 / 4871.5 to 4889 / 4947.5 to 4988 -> -1.8 Angstrom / 6.85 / 6.76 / 6.79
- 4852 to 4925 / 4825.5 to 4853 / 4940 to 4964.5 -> 3.8 Angstrom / 7.14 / 6.9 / 7.03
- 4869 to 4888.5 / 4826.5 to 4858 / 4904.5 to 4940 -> 0.9 Angstrom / 6.98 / 7.16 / 7.06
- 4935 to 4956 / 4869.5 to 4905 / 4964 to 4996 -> -1.2 Angstrom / 6.93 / 6.65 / 6.75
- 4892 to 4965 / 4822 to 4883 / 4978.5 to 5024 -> -4.8 Angstrom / 6.6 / 6.62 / 6.61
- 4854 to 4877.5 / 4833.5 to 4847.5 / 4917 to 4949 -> 4.2 Angstrom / 7.14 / 7.17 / 7.14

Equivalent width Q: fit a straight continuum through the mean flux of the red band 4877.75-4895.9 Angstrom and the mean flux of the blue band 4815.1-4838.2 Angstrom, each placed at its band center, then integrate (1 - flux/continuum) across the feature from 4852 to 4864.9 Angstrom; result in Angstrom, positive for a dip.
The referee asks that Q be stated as 2.9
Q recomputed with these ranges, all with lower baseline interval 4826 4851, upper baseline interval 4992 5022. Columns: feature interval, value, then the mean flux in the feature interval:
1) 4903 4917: -0.2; 7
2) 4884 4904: -0.4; 7.11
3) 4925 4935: -0.5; 7.17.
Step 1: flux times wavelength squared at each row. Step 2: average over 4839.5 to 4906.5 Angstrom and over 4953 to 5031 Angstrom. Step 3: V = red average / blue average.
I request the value 1.1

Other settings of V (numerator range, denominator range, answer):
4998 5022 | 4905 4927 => 0.97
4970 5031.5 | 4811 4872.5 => 1.05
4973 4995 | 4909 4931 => 0.96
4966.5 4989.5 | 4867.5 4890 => 1.03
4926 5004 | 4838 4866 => 1.15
